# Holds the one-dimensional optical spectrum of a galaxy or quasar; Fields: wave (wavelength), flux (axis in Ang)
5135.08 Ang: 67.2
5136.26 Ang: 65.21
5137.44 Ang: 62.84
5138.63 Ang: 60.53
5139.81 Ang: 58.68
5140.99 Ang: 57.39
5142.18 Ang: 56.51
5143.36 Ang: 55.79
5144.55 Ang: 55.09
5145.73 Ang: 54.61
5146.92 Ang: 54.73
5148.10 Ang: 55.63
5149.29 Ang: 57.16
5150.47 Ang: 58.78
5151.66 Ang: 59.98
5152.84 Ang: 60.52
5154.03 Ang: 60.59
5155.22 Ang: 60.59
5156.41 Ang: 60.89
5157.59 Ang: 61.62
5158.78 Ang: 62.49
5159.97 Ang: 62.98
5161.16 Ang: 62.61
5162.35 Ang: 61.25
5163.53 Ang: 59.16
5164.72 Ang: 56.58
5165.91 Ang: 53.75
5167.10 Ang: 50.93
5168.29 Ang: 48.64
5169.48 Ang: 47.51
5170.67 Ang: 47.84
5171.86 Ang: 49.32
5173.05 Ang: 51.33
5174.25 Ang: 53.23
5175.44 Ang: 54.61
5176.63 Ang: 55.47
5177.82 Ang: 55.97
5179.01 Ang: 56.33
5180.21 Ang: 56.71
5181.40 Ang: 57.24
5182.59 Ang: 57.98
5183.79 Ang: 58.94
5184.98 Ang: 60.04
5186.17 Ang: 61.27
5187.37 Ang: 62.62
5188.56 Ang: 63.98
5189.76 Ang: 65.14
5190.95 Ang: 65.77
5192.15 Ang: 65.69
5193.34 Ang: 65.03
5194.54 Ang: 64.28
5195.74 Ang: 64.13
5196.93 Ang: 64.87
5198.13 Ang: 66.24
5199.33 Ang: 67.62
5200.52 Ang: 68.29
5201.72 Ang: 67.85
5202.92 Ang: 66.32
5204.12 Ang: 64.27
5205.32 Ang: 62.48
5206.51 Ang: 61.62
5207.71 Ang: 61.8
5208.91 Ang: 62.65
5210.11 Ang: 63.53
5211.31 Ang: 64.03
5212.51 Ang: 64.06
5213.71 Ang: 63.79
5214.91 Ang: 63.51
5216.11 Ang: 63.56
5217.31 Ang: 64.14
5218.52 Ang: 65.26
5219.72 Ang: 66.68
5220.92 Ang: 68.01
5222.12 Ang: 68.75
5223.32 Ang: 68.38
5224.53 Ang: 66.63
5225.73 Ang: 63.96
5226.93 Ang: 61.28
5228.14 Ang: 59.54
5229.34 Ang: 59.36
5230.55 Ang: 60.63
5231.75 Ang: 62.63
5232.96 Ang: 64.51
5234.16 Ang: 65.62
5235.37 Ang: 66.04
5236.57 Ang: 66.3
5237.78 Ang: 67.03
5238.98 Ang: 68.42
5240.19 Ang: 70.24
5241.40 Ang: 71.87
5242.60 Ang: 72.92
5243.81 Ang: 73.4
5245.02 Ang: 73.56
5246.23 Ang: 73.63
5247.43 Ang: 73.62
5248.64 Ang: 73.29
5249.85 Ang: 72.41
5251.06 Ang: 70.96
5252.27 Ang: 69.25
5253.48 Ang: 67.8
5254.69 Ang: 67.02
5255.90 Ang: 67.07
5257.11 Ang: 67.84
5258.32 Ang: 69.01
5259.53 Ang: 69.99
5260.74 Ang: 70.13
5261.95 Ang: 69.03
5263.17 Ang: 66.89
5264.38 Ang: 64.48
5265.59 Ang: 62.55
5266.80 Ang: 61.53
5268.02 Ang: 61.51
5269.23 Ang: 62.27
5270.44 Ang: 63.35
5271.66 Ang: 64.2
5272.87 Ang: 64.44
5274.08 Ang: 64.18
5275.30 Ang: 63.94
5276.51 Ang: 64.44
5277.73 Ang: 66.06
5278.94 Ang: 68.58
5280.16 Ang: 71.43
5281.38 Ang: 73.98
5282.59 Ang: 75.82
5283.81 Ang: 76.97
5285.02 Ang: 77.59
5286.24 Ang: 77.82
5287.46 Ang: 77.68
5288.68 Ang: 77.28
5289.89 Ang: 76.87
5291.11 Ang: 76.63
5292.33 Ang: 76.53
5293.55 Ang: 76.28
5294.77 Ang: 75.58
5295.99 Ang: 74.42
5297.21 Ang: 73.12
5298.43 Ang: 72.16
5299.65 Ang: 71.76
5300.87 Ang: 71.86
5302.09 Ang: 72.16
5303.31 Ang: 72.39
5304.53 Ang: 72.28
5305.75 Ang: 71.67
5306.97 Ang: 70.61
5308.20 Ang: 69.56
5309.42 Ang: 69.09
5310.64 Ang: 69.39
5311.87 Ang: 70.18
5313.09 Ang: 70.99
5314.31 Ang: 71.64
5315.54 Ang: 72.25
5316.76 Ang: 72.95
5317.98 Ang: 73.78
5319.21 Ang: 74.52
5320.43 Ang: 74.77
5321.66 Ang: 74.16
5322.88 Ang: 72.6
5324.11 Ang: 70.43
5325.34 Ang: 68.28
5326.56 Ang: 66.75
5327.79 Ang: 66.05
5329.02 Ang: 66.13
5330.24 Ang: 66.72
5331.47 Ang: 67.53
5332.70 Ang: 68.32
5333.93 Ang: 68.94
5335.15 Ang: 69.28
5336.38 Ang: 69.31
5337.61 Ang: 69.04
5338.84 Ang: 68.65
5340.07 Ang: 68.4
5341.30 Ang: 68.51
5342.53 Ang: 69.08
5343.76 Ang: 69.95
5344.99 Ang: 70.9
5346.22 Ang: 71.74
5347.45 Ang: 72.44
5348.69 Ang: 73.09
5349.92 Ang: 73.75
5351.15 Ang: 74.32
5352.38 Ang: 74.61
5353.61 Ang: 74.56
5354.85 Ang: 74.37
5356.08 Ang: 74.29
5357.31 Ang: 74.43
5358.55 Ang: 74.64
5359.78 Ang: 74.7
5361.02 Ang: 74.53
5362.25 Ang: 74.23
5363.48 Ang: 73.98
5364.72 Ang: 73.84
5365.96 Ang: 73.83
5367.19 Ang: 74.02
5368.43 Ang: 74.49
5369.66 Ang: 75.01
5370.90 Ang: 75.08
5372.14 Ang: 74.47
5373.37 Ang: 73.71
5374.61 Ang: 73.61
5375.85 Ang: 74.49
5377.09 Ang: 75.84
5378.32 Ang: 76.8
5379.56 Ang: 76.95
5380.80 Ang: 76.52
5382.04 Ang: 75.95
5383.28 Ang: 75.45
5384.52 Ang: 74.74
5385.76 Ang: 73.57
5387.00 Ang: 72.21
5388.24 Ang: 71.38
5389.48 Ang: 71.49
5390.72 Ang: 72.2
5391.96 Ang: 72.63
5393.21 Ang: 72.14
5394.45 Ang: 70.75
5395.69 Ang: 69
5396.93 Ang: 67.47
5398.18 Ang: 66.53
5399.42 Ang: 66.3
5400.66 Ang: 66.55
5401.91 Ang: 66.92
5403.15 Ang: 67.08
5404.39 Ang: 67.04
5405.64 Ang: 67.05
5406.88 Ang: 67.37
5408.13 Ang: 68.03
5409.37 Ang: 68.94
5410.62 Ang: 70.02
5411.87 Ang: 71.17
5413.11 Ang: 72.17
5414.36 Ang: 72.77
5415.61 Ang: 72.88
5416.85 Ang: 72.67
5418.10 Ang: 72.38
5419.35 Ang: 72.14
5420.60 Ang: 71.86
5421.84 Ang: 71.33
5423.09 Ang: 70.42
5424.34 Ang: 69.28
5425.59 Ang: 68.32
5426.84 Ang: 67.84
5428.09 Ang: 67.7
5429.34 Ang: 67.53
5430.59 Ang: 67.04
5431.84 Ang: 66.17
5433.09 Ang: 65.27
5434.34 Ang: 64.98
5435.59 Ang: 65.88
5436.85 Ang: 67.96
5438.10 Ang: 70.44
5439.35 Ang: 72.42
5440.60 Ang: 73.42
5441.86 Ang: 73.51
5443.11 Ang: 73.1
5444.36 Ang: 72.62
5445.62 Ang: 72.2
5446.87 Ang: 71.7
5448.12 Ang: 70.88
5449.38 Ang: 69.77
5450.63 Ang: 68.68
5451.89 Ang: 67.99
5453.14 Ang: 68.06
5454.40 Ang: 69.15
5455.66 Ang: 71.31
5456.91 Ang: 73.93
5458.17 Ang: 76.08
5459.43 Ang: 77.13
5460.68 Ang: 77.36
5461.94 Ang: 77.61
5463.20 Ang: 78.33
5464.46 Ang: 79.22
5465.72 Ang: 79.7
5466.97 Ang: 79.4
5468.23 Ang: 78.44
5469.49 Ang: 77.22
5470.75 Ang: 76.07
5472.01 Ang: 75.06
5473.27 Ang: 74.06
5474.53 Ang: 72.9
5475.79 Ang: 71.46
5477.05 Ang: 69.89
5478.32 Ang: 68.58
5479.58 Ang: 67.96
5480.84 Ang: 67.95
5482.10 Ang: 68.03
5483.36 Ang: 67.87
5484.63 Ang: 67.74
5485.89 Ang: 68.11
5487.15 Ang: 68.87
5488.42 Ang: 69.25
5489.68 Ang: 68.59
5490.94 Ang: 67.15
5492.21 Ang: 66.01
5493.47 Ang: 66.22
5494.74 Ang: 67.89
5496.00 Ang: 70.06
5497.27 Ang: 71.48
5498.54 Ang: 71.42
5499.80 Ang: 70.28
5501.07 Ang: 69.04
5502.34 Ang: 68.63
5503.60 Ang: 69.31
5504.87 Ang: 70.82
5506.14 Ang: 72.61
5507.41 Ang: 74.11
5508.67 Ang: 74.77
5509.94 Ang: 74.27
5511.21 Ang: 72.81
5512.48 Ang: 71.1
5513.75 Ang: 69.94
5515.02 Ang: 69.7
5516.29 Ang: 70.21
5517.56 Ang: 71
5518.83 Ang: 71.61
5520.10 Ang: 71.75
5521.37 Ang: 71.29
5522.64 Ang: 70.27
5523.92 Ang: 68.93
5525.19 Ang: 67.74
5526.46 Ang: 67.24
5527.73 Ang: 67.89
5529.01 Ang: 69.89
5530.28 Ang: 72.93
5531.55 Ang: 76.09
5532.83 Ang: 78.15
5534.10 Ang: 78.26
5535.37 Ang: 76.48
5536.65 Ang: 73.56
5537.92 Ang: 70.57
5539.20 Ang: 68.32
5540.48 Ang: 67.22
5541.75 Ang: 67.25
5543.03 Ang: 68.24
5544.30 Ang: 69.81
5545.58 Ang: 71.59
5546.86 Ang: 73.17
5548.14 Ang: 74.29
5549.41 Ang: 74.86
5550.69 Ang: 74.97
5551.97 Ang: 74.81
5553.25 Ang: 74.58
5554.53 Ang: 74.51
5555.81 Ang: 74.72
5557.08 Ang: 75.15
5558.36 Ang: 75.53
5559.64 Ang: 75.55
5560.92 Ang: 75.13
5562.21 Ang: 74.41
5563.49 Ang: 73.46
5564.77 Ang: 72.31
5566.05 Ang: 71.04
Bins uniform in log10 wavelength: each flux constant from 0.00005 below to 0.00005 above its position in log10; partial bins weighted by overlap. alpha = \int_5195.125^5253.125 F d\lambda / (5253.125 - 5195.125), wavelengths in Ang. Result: 66.4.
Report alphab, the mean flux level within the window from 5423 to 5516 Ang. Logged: 71.1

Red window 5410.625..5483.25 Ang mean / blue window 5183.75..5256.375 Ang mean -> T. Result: 1.09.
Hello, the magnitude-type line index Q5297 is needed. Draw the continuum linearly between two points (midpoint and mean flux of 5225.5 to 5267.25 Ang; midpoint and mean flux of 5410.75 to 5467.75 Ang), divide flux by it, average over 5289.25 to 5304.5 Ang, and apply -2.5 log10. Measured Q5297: -0.08 mag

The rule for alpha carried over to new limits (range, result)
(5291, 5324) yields 72.6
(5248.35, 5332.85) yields 70.3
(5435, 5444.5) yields 71.1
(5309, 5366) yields 71.4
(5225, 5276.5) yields 66.8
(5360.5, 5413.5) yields 72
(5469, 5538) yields 70.9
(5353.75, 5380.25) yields 74.6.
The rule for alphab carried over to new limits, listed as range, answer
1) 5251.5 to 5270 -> 66.4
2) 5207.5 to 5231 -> 64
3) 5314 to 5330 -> 71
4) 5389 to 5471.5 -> 71.1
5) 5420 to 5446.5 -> 69.5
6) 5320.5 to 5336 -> 69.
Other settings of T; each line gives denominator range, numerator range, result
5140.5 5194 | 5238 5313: 1.22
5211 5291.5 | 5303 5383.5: 1.06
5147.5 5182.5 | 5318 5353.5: 1.24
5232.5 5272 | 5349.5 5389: 1.09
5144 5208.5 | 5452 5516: 1.21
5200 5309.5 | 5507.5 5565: 1.06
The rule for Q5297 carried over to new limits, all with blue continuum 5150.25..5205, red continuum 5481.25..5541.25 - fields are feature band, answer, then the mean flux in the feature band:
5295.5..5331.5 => -0.111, 71.1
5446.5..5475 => -0.083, 74.4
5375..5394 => -0.119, 74.1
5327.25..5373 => -0.103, 71.9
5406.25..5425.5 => -0.053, 70.8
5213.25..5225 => -0.082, 65.9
